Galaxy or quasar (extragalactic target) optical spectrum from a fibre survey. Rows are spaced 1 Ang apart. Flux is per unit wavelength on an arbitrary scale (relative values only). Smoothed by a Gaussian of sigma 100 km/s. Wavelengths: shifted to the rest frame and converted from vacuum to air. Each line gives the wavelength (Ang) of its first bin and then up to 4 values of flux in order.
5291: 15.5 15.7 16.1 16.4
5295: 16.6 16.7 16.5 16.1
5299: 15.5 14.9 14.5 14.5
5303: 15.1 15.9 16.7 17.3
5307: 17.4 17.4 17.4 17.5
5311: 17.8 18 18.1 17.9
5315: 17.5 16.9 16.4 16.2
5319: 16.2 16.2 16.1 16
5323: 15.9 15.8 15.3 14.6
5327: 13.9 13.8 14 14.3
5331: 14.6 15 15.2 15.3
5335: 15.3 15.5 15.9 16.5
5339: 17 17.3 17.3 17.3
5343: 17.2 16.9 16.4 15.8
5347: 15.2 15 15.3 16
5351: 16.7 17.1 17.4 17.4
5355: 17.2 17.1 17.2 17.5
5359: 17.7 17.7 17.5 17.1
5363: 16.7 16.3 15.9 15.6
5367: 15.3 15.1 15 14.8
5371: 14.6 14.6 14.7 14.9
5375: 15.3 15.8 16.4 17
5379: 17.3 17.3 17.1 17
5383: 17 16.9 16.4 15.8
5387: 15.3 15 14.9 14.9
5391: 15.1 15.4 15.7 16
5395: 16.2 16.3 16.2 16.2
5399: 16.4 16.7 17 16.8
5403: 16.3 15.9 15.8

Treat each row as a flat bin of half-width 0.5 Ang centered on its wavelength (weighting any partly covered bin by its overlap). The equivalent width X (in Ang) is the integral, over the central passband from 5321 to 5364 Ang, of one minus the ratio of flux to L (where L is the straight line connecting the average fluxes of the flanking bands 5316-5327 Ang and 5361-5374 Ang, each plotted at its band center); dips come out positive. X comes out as -1.2 Ang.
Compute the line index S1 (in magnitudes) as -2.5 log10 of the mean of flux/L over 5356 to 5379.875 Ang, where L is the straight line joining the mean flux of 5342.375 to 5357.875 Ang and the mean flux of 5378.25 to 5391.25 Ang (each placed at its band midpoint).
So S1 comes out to 0.02 mag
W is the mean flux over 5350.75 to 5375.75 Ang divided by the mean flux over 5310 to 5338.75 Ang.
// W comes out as 1.02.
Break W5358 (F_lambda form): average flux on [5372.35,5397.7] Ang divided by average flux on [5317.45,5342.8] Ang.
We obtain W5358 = 1.0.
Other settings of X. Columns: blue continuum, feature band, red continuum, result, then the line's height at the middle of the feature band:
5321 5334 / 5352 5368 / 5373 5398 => -1.4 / 15.5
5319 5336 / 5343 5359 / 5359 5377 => -1.1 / 15.5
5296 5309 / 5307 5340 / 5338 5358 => 0.5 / 16.4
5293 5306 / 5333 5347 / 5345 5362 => 0.1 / 16.5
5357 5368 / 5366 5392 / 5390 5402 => 1.0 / 16.4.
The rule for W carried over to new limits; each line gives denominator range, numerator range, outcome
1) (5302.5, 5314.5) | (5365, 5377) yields 0.88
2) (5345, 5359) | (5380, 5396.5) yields 0.96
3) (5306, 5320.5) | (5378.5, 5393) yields 0.93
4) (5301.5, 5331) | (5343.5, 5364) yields 1.03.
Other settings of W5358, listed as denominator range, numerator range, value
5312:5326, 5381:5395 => 0.96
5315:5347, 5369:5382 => 1.00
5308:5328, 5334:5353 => 0.99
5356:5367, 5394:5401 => 0.97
